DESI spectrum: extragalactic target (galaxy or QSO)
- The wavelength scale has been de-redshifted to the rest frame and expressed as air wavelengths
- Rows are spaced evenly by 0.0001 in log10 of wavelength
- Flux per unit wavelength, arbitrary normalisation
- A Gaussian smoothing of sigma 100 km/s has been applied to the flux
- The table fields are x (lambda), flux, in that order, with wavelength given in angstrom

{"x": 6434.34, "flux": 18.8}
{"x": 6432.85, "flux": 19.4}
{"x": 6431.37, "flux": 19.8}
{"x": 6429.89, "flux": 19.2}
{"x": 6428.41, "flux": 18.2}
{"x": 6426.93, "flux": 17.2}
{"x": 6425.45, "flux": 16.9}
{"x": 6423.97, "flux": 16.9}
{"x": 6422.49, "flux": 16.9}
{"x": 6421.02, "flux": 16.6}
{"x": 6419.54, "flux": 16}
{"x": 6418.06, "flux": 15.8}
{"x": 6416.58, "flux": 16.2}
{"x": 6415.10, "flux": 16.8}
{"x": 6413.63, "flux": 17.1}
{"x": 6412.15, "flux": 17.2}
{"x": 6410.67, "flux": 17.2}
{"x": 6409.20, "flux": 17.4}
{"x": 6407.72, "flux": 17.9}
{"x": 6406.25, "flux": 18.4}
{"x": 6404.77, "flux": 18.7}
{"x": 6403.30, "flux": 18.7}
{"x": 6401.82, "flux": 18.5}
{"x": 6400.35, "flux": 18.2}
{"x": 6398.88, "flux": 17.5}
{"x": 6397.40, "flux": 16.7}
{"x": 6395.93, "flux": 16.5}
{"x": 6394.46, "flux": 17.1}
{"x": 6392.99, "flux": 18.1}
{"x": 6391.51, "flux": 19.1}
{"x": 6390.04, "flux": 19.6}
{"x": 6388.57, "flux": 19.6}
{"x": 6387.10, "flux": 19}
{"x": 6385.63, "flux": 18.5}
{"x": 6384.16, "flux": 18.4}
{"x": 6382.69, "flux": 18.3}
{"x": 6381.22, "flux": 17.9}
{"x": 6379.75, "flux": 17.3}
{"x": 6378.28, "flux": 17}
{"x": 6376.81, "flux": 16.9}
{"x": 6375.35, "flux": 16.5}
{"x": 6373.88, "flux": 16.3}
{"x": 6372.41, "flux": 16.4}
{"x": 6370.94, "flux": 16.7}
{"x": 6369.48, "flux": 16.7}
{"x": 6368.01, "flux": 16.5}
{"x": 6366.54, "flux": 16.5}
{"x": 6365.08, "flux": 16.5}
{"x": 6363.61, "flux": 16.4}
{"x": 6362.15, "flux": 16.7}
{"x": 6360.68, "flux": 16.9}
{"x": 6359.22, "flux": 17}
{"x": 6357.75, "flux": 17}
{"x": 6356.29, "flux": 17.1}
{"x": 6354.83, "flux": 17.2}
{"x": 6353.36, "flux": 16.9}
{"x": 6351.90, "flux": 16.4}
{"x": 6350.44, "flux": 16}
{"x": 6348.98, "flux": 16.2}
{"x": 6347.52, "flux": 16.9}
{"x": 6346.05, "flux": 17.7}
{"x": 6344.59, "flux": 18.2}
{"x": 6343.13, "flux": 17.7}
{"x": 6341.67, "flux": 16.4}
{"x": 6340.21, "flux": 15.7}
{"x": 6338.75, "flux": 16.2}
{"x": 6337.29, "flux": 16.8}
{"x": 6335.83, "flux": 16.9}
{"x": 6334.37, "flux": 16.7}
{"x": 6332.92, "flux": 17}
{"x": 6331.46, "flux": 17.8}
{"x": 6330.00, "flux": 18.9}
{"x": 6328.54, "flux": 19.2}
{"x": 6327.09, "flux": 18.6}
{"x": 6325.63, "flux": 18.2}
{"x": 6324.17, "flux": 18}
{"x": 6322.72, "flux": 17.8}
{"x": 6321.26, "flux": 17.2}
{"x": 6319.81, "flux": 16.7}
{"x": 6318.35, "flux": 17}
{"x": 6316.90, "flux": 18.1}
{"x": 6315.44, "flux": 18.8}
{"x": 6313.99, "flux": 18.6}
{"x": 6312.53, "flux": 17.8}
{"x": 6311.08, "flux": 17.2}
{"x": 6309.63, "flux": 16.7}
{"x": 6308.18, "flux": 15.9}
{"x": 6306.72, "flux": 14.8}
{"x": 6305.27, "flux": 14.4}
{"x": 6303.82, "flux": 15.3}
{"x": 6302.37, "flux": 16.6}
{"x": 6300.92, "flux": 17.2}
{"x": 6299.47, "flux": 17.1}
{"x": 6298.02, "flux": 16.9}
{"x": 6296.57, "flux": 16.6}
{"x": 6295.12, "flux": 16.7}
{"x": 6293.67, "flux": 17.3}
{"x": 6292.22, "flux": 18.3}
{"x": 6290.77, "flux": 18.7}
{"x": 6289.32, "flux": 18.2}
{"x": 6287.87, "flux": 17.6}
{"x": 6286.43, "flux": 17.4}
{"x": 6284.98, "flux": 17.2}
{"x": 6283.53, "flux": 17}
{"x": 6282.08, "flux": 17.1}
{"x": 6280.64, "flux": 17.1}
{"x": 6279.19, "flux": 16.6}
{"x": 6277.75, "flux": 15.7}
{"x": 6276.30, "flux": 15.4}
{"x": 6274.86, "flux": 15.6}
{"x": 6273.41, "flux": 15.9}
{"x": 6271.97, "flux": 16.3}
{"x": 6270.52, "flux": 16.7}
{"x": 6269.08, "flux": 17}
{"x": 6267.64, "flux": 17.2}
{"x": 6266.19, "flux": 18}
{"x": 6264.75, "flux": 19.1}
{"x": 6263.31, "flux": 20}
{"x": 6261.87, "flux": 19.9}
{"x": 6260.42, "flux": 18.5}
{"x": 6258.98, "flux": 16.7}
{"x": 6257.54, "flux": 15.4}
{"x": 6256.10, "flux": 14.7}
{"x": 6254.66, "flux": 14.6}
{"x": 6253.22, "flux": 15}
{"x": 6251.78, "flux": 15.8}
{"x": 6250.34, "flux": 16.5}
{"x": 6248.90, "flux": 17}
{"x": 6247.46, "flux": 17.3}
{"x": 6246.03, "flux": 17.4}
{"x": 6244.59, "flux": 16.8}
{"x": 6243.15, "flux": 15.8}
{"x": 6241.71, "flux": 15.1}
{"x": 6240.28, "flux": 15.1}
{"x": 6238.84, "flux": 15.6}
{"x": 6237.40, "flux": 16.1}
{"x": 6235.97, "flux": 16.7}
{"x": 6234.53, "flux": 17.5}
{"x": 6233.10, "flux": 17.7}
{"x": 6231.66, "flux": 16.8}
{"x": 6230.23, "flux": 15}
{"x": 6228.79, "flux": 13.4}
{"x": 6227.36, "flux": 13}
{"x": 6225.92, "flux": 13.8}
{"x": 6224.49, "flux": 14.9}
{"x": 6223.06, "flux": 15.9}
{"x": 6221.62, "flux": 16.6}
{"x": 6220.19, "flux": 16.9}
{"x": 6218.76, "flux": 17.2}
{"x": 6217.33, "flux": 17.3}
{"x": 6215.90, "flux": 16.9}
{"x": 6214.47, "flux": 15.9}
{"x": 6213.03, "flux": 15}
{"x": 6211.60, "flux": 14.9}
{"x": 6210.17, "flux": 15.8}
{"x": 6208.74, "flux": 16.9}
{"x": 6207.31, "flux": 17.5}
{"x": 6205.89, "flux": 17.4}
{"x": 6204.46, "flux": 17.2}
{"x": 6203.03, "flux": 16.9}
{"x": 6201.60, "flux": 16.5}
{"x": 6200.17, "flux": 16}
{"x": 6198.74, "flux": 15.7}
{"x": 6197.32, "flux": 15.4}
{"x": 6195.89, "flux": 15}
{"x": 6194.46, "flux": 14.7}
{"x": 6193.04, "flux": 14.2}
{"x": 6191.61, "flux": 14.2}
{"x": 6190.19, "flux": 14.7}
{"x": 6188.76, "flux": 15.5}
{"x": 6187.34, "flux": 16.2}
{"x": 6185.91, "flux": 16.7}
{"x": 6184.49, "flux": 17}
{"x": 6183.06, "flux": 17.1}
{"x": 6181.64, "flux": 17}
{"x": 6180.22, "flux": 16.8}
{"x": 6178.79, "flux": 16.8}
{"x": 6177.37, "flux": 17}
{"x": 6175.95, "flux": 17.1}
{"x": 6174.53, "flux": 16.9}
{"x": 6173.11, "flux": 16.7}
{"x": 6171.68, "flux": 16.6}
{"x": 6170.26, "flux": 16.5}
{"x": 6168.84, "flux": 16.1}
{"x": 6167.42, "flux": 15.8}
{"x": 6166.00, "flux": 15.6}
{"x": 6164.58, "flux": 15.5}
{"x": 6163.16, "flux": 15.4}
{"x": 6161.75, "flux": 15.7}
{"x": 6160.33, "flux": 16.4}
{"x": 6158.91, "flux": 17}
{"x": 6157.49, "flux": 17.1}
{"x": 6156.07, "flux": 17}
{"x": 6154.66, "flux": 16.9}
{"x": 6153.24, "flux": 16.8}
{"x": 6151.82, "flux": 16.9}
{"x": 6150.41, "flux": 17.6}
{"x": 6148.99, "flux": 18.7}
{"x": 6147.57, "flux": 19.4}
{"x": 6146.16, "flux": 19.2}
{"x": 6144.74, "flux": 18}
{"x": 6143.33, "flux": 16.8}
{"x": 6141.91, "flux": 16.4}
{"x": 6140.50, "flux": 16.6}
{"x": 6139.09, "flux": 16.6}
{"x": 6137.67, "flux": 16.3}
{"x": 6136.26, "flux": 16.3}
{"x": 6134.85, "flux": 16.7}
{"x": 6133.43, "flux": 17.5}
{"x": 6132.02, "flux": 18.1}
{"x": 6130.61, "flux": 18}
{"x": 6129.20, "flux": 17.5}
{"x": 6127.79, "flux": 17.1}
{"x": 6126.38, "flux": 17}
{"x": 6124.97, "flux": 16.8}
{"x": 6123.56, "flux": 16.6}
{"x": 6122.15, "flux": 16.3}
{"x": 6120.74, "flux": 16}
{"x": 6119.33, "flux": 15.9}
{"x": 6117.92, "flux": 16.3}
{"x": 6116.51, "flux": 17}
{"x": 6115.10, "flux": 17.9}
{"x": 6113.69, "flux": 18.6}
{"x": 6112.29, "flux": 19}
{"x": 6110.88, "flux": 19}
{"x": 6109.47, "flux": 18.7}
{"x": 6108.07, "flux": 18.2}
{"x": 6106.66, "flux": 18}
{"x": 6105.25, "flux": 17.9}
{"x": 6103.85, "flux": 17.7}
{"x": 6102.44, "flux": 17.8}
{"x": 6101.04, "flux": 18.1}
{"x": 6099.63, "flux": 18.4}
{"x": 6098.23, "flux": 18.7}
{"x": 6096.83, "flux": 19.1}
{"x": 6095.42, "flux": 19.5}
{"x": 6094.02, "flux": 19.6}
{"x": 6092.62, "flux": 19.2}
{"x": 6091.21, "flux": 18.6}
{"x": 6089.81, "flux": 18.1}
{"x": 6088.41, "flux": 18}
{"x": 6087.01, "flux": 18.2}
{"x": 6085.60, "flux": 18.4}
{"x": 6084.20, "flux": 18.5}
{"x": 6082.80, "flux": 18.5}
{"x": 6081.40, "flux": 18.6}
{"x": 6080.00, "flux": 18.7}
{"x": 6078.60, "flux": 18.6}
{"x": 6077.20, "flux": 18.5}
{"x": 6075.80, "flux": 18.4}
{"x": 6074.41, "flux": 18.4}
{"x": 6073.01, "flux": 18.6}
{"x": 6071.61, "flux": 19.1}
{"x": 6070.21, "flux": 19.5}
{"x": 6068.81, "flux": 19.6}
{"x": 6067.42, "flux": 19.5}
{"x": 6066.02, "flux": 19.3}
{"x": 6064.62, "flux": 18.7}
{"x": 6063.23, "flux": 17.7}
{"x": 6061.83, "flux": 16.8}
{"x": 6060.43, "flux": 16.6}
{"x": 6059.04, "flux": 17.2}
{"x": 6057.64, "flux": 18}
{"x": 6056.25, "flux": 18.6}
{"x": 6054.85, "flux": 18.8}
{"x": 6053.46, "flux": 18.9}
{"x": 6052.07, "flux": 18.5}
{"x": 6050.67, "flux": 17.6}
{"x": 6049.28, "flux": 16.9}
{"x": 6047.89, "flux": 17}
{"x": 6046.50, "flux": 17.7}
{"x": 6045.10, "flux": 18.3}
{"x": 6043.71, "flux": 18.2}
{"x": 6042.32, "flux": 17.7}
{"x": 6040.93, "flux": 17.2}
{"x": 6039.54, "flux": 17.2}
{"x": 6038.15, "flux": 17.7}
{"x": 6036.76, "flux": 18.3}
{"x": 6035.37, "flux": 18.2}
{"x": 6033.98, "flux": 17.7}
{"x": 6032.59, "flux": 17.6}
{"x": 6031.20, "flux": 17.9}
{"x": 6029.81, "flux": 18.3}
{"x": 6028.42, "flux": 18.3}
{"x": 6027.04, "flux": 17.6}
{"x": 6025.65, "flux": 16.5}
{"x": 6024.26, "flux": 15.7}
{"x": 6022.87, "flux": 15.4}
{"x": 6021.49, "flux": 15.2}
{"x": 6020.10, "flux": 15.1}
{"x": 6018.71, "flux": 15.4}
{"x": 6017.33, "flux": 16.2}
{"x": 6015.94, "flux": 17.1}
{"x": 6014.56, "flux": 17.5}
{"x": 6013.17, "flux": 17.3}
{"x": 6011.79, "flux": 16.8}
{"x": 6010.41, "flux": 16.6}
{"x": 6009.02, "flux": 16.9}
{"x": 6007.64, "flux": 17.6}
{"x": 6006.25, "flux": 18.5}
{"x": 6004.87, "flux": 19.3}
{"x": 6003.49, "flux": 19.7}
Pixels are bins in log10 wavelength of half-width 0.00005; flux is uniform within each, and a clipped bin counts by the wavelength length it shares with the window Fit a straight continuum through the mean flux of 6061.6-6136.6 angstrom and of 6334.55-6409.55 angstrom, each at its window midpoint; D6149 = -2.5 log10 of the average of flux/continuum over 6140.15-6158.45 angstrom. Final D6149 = 0.03 mag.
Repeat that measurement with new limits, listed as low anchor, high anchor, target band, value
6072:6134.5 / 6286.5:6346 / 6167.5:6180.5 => 0.07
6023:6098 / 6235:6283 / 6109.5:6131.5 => 0.02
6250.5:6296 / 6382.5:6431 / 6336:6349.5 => 0.03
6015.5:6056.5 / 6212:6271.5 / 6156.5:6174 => 0.03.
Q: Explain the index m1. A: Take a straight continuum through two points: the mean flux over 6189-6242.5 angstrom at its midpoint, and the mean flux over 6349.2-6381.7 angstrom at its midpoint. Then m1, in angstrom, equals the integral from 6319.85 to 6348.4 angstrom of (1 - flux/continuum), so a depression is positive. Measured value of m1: -1.5 angstrom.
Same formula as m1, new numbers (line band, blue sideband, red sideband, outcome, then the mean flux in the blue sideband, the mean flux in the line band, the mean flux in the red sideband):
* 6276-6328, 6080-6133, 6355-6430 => 1.3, 18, 17.1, 17.4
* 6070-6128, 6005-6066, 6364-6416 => -2.2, 17.4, 18.1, 17.6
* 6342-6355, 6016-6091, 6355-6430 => 0.3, 17.8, 17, 17.4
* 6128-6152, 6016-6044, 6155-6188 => -1.2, 17.1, 17.5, 16.5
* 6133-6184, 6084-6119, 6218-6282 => 2.1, 18.3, 16.8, 16.4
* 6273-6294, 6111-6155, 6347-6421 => 0.3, 17.3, 17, 17.3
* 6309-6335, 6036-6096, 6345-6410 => -0.3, 18.3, 17.8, 17.4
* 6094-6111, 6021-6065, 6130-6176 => -1.2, 17.6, 18.5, 16.9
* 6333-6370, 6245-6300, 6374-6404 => 1.8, 17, 16.8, 17.9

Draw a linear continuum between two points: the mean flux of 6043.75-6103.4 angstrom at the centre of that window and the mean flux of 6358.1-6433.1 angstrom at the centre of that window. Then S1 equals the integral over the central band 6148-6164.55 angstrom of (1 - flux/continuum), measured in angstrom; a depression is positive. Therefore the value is 1.2 angstrom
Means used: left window 18.4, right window 17.5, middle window 16.8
